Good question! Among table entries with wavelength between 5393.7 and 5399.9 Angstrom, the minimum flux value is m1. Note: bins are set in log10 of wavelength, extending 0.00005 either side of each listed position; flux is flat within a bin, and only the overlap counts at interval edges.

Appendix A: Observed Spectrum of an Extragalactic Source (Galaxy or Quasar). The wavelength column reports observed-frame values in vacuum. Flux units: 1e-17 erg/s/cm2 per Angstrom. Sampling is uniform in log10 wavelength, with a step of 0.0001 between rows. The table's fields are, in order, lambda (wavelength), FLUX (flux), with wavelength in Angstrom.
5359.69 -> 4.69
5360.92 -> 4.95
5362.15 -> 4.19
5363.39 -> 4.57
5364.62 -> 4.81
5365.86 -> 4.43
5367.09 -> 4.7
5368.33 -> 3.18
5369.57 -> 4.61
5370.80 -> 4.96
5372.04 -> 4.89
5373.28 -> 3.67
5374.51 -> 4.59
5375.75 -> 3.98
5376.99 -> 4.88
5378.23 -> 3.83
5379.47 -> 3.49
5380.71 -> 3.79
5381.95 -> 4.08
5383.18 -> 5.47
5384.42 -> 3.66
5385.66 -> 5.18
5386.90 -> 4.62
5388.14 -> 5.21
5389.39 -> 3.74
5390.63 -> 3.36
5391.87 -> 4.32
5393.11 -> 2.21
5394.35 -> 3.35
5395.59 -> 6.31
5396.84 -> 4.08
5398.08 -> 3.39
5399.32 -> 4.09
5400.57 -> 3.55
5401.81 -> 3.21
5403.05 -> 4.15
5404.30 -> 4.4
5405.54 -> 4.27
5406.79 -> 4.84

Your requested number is 3.35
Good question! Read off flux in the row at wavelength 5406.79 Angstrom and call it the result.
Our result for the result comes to 4.84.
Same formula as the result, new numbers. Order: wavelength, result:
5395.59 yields 6.31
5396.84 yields 4.08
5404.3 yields 4.4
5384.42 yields 3.66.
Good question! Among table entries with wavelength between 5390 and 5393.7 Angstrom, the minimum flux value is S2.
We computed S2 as 2.21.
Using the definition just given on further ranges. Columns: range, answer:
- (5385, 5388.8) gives 4.62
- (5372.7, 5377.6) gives 3.67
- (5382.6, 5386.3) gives 3.66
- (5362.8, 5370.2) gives 3.18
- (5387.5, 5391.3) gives 3.36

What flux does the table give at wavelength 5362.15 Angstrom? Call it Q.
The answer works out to 4.19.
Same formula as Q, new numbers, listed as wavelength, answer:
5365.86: 4.43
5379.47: 3.49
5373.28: 3.67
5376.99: 4.88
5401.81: 3.21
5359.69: 4.69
